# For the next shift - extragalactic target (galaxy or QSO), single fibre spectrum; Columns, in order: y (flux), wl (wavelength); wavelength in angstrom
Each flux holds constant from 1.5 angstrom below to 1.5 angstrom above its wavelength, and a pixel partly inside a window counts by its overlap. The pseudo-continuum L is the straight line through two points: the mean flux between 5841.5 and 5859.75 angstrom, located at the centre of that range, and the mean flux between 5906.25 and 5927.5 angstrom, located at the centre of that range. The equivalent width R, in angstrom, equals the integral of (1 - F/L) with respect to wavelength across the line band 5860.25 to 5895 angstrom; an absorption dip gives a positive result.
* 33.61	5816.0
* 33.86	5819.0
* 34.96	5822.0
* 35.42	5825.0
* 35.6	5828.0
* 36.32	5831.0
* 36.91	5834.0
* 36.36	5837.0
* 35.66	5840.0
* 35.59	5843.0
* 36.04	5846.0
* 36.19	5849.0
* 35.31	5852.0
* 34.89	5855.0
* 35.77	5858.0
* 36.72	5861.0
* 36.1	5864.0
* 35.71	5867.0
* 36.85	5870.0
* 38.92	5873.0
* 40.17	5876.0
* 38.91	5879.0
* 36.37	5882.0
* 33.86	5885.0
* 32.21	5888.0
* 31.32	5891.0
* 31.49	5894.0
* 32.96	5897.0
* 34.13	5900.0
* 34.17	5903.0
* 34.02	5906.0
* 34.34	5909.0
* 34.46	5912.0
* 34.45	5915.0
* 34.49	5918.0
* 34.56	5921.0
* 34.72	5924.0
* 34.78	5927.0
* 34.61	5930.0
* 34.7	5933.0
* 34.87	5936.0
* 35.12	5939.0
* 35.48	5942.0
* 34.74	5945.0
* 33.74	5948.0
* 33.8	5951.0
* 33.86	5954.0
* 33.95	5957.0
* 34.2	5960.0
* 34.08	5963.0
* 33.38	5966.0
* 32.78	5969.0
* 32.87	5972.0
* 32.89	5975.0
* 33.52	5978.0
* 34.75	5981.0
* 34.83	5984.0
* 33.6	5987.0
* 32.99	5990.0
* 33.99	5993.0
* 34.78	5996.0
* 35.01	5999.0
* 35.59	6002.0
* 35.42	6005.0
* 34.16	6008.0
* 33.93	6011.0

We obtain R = -0.56 angstrom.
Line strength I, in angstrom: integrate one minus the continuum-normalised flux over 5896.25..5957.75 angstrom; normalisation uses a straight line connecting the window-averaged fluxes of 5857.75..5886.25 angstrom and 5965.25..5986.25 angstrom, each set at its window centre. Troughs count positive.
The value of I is 1.37 angstrom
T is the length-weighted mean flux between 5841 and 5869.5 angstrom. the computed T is 35.8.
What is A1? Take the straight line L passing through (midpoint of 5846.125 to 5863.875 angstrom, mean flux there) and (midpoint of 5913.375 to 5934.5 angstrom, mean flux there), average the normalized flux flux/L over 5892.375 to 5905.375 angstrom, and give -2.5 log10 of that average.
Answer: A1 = 0.06 mag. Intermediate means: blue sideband 35.8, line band 33.2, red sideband 34.6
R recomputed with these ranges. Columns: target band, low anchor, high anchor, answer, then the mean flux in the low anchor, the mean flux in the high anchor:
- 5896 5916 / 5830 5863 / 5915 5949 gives 0.57 angstrom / 36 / 34.7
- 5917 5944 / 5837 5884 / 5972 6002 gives 0.28 angstrom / 36.6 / 34.1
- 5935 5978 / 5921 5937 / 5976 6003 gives 0.71 angstrom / 34.7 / 34.3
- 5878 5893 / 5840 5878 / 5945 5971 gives 0.63 angstrom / 36.5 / 33.8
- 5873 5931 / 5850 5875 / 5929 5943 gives 1.57 angstrom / 36.4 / 34.9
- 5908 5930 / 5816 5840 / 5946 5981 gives -0.20 angstrom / 35.5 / 33.6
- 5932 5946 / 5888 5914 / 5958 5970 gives -0.62 angstrom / 33.3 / 33.7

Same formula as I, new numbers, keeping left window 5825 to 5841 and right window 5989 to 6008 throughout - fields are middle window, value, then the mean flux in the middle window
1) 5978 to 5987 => 0.1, 34.4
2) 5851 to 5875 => -0.4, 36.4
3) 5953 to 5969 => 0.5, 33.8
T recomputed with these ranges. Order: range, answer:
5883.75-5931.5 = 33.8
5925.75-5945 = 34.9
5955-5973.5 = 33.6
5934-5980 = 34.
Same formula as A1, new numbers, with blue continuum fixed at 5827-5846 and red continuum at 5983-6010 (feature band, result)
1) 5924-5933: 0.01 mag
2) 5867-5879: -0.08 mag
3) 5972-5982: 0.04 mag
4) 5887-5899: 0.11 mag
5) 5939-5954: 0.02 mag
